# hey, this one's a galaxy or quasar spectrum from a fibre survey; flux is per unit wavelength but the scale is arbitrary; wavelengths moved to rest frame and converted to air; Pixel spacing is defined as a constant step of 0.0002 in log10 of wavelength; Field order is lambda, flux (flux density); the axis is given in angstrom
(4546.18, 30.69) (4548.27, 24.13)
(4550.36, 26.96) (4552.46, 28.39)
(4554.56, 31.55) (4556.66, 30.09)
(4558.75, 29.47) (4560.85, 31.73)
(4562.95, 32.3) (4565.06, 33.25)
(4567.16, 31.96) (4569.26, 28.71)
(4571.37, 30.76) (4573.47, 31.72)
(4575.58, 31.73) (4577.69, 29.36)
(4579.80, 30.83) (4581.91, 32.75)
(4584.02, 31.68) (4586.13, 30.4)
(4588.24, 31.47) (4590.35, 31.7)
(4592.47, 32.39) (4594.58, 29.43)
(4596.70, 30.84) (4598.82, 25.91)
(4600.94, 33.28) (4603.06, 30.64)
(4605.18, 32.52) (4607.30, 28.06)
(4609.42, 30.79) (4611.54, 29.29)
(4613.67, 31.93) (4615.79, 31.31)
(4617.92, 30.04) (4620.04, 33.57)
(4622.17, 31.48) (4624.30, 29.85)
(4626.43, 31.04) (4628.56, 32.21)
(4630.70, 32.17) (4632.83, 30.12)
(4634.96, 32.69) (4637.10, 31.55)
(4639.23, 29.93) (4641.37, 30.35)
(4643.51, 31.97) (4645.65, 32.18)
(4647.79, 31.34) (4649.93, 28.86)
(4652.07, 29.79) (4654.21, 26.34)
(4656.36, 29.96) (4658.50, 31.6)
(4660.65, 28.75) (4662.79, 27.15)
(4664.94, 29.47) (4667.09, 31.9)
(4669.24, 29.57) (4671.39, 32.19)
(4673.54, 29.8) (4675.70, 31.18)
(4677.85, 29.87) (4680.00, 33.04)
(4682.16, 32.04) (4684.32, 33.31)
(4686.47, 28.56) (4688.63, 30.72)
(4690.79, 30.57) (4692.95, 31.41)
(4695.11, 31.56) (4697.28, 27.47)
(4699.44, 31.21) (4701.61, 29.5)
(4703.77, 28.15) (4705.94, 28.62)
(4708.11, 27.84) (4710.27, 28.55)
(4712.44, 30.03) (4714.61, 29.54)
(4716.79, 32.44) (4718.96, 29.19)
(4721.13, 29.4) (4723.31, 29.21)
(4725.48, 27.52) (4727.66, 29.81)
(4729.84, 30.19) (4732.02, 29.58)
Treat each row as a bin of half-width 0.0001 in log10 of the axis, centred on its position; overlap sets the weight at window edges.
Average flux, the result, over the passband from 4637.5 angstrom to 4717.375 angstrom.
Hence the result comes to 30.2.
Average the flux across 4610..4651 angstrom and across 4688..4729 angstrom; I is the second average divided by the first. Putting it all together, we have 0.95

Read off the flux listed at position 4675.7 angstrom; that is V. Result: 31.18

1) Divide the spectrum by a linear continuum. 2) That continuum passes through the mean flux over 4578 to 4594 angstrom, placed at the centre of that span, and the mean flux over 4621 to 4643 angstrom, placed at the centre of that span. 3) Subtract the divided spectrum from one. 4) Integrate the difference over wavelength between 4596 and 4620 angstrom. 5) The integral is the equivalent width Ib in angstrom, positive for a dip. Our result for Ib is 0.6 angstrom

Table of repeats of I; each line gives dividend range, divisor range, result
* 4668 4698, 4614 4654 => 0.99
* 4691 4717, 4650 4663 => 1.02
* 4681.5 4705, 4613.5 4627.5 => 0.97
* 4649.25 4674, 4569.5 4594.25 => 0.95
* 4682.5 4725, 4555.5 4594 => 0.96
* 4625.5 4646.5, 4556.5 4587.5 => 1.01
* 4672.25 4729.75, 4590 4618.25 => 0.98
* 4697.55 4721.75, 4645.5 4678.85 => 0.98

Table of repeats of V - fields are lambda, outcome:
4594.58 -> 29.43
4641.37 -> 30.35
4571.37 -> 30.76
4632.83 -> 30.12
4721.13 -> 29.4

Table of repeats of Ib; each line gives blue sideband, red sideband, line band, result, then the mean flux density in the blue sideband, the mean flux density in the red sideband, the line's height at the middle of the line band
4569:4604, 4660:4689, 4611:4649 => -0.73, 30.8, 30.6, 30.7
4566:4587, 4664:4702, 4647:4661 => 0.59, 31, 30.8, 30.8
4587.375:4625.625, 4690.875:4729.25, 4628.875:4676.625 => -0.30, 30.8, 29.5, 30.2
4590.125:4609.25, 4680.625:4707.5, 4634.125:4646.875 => -0.44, 30.5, 30.3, 30.4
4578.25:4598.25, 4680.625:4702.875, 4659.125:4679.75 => 0.41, 31.1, 30.7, 30.8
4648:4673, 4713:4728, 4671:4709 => -0.95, 29.7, 29.6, 29.6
